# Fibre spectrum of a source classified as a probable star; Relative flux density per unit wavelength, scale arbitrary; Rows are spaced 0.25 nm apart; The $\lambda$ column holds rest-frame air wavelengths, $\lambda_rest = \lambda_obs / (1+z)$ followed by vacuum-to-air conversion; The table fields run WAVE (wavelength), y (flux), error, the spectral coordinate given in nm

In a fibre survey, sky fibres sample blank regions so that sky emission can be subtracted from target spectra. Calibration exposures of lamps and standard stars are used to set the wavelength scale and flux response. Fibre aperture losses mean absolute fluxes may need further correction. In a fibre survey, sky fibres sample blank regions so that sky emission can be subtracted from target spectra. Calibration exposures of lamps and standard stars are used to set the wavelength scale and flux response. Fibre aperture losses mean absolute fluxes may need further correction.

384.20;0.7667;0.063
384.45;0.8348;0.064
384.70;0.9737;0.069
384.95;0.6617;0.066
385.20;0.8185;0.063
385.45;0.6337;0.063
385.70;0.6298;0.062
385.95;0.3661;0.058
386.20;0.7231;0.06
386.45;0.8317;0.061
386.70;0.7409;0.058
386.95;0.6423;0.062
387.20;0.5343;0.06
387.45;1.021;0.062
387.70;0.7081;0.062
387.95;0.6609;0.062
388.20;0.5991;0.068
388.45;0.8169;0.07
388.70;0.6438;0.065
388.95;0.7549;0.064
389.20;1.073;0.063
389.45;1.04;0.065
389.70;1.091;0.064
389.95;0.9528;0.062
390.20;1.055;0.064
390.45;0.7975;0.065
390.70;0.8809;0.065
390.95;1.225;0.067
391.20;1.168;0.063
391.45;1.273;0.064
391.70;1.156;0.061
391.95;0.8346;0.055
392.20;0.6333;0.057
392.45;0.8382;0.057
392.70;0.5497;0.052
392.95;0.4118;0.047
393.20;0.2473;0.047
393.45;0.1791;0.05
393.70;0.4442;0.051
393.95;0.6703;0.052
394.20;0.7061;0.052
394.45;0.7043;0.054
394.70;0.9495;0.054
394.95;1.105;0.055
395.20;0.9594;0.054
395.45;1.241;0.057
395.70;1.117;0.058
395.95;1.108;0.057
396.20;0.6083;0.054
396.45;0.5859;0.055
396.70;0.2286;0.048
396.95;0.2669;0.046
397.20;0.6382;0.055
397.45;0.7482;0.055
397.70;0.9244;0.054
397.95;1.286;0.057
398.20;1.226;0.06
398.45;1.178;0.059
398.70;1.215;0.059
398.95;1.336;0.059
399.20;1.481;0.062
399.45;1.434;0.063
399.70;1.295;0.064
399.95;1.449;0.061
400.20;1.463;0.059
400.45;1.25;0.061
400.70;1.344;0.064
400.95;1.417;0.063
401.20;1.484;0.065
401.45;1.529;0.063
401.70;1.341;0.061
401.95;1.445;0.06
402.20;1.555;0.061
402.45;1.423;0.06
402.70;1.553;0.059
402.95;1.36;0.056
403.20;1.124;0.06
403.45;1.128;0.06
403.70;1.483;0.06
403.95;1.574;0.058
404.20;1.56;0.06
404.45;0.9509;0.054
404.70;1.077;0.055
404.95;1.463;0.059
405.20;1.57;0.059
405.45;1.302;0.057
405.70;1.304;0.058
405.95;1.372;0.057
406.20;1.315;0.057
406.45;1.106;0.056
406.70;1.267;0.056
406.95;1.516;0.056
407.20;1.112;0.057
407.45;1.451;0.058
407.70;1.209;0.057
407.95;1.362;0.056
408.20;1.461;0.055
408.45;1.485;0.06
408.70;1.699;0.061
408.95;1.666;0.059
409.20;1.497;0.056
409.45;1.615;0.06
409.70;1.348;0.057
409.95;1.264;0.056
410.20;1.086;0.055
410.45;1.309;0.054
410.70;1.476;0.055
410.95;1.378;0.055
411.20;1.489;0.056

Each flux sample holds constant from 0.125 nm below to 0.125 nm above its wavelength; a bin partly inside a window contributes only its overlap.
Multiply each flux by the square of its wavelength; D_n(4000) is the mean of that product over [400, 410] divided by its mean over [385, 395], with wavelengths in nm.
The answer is 1.9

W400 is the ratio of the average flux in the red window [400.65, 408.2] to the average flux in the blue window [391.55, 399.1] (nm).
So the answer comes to 1.68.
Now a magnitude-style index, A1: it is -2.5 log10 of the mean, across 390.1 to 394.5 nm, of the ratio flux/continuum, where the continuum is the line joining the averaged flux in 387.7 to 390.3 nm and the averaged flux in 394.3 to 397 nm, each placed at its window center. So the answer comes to 0.10 mag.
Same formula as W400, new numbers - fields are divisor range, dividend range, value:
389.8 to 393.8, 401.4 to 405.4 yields 1.74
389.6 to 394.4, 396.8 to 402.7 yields 1.58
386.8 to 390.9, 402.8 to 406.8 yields 1.57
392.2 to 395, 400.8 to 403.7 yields 2.31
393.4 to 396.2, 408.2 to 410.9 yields 1.71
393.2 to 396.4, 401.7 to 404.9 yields 1.72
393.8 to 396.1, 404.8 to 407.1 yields 1.43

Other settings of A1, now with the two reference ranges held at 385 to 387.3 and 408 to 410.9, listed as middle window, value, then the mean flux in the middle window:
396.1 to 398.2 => 0.43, 0.695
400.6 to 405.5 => -0.13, 1.39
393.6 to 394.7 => 0.35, 0.672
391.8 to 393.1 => 0.30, 0.655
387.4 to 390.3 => -0.15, 0.862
